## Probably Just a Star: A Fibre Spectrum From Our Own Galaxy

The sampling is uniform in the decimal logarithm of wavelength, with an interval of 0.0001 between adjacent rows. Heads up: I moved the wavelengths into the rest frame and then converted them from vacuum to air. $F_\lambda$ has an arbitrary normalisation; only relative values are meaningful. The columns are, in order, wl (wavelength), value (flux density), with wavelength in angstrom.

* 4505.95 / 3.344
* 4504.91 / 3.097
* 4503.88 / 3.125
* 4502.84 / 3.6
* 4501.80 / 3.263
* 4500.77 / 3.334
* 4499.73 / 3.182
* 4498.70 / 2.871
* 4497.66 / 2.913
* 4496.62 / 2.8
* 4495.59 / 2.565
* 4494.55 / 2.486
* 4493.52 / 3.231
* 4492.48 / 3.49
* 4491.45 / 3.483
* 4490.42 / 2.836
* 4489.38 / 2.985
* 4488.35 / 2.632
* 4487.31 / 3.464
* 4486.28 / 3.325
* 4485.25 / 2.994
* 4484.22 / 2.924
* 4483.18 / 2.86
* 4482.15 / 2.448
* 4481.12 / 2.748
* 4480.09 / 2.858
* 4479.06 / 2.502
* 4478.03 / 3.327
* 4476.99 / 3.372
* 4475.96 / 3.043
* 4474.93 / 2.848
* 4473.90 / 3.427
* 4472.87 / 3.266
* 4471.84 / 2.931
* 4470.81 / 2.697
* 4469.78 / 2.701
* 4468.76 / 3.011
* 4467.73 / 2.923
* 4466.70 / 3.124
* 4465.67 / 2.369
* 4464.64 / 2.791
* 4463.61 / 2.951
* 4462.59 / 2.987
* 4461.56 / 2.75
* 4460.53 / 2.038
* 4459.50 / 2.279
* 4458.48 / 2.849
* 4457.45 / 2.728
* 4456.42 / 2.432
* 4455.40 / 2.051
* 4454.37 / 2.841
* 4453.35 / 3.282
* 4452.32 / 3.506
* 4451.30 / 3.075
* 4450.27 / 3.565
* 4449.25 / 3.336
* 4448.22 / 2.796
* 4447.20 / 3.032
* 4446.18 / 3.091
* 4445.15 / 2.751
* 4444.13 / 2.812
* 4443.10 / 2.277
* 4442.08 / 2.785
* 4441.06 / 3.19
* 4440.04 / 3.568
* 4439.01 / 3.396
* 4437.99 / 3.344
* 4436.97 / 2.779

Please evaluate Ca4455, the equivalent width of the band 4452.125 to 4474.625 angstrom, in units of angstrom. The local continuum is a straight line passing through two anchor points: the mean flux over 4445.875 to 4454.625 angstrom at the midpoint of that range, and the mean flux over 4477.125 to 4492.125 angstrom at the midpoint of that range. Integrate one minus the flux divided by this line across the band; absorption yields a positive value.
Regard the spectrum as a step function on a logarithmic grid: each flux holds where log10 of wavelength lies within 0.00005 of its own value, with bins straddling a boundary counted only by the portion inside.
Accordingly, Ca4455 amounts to 2.1 angstrom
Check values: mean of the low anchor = 3.18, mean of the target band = 2.81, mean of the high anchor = 2.97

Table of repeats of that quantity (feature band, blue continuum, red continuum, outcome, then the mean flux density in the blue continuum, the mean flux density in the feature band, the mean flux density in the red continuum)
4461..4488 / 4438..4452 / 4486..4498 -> 0.79 angstrom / 3.07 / 2.94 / 3.01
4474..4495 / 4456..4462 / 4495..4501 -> -1.73 angstrom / 2.51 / 3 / 2.92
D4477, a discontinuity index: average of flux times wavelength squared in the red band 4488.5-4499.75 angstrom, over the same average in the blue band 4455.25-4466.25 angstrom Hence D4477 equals 1.16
